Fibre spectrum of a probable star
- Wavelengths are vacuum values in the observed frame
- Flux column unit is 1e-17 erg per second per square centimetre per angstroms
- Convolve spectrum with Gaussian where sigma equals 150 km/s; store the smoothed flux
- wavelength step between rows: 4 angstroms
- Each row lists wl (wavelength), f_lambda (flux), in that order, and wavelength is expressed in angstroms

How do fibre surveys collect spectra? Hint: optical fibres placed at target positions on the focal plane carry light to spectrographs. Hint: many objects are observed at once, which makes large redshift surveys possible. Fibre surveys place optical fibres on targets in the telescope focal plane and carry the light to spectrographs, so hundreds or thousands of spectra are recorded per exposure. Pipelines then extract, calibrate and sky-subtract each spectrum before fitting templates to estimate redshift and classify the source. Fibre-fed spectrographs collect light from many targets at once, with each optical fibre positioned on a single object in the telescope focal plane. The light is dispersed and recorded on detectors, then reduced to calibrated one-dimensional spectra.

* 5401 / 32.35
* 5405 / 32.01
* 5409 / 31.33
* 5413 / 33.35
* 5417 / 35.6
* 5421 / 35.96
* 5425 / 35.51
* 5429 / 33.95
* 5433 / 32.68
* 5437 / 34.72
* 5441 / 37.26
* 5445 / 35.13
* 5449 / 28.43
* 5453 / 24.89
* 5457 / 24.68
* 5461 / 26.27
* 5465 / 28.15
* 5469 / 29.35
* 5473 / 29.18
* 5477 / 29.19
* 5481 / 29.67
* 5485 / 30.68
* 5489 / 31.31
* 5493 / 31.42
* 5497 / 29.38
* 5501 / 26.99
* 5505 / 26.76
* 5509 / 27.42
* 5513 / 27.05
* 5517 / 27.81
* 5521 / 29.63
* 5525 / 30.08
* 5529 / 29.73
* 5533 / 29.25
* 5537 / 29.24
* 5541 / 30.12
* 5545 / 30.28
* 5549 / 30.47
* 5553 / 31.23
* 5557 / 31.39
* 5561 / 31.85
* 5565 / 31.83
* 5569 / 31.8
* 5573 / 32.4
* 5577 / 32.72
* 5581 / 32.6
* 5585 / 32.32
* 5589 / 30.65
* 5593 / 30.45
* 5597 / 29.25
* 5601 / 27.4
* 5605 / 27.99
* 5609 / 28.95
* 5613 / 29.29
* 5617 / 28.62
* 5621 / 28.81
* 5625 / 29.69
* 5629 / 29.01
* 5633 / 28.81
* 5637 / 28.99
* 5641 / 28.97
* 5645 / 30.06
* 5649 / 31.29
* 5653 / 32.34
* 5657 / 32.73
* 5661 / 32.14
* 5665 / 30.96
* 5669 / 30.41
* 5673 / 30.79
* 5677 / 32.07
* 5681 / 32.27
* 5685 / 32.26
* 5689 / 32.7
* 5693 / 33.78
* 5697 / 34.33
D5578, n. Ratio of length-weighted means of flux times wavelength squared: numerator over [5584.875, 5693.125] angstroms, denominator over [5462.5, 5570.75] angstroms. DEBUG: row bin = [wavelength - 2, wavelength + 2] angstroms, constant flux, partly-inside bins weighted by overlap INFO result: 1.1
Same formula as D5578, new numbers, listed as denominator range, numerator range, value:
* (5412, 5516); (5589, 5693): 1.06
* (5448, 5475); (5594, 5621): 1.11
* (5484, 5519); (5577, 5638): 1.07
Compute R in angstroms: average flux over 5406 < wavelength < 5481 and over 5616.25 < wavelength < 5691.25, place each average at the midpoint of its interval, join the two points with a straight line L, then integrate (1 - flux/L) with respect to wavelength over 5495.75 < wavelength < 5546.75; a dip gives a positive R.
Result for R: 3.94 angstroms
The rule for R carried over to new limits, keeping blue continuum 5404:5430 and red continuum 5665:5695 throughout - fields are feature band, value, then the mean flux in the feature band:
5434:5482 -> 5.57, 29.8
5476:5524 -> 6.36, 29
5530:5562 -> 2.53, 30.4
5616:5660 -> 3.10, 30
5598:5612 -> 1.84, 28.3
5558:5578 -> 0.48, 32.1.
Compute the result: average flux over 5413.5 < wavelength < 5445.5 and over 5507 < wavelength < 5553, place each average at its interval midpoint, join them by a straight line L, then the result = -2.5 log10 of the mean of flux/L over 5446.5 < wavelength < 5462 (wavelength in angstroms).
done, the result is 0.26 mag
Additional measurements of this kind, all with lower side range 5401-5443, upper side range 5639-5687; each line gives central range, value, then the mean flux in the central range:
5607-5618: 0.11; 29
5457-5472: 0.22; 27.6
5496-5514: 0.21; 27.4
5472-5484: 0.14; 29.5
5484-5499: 0.09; 30.7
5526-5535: 0.12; 29.6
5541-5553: 0.08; 30.5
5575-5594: 0.02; 31.8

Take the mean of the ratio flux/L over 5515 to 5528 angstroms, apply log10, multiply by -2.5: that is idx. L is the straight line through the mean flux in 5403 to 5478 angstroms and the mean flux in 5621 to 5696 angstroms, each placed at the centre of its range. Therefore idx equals 0.08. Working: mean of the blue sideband 31.5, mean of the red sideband 31.1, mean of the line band 29.2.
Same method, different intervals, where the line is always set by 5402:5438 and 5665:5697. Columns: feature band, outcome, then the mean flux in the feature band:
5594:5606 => 0.15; 28.4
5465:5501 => 0.13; 29.8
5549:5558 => 0.06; 31.1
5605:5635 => 0.13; 29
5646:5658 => 0.01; 31.9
